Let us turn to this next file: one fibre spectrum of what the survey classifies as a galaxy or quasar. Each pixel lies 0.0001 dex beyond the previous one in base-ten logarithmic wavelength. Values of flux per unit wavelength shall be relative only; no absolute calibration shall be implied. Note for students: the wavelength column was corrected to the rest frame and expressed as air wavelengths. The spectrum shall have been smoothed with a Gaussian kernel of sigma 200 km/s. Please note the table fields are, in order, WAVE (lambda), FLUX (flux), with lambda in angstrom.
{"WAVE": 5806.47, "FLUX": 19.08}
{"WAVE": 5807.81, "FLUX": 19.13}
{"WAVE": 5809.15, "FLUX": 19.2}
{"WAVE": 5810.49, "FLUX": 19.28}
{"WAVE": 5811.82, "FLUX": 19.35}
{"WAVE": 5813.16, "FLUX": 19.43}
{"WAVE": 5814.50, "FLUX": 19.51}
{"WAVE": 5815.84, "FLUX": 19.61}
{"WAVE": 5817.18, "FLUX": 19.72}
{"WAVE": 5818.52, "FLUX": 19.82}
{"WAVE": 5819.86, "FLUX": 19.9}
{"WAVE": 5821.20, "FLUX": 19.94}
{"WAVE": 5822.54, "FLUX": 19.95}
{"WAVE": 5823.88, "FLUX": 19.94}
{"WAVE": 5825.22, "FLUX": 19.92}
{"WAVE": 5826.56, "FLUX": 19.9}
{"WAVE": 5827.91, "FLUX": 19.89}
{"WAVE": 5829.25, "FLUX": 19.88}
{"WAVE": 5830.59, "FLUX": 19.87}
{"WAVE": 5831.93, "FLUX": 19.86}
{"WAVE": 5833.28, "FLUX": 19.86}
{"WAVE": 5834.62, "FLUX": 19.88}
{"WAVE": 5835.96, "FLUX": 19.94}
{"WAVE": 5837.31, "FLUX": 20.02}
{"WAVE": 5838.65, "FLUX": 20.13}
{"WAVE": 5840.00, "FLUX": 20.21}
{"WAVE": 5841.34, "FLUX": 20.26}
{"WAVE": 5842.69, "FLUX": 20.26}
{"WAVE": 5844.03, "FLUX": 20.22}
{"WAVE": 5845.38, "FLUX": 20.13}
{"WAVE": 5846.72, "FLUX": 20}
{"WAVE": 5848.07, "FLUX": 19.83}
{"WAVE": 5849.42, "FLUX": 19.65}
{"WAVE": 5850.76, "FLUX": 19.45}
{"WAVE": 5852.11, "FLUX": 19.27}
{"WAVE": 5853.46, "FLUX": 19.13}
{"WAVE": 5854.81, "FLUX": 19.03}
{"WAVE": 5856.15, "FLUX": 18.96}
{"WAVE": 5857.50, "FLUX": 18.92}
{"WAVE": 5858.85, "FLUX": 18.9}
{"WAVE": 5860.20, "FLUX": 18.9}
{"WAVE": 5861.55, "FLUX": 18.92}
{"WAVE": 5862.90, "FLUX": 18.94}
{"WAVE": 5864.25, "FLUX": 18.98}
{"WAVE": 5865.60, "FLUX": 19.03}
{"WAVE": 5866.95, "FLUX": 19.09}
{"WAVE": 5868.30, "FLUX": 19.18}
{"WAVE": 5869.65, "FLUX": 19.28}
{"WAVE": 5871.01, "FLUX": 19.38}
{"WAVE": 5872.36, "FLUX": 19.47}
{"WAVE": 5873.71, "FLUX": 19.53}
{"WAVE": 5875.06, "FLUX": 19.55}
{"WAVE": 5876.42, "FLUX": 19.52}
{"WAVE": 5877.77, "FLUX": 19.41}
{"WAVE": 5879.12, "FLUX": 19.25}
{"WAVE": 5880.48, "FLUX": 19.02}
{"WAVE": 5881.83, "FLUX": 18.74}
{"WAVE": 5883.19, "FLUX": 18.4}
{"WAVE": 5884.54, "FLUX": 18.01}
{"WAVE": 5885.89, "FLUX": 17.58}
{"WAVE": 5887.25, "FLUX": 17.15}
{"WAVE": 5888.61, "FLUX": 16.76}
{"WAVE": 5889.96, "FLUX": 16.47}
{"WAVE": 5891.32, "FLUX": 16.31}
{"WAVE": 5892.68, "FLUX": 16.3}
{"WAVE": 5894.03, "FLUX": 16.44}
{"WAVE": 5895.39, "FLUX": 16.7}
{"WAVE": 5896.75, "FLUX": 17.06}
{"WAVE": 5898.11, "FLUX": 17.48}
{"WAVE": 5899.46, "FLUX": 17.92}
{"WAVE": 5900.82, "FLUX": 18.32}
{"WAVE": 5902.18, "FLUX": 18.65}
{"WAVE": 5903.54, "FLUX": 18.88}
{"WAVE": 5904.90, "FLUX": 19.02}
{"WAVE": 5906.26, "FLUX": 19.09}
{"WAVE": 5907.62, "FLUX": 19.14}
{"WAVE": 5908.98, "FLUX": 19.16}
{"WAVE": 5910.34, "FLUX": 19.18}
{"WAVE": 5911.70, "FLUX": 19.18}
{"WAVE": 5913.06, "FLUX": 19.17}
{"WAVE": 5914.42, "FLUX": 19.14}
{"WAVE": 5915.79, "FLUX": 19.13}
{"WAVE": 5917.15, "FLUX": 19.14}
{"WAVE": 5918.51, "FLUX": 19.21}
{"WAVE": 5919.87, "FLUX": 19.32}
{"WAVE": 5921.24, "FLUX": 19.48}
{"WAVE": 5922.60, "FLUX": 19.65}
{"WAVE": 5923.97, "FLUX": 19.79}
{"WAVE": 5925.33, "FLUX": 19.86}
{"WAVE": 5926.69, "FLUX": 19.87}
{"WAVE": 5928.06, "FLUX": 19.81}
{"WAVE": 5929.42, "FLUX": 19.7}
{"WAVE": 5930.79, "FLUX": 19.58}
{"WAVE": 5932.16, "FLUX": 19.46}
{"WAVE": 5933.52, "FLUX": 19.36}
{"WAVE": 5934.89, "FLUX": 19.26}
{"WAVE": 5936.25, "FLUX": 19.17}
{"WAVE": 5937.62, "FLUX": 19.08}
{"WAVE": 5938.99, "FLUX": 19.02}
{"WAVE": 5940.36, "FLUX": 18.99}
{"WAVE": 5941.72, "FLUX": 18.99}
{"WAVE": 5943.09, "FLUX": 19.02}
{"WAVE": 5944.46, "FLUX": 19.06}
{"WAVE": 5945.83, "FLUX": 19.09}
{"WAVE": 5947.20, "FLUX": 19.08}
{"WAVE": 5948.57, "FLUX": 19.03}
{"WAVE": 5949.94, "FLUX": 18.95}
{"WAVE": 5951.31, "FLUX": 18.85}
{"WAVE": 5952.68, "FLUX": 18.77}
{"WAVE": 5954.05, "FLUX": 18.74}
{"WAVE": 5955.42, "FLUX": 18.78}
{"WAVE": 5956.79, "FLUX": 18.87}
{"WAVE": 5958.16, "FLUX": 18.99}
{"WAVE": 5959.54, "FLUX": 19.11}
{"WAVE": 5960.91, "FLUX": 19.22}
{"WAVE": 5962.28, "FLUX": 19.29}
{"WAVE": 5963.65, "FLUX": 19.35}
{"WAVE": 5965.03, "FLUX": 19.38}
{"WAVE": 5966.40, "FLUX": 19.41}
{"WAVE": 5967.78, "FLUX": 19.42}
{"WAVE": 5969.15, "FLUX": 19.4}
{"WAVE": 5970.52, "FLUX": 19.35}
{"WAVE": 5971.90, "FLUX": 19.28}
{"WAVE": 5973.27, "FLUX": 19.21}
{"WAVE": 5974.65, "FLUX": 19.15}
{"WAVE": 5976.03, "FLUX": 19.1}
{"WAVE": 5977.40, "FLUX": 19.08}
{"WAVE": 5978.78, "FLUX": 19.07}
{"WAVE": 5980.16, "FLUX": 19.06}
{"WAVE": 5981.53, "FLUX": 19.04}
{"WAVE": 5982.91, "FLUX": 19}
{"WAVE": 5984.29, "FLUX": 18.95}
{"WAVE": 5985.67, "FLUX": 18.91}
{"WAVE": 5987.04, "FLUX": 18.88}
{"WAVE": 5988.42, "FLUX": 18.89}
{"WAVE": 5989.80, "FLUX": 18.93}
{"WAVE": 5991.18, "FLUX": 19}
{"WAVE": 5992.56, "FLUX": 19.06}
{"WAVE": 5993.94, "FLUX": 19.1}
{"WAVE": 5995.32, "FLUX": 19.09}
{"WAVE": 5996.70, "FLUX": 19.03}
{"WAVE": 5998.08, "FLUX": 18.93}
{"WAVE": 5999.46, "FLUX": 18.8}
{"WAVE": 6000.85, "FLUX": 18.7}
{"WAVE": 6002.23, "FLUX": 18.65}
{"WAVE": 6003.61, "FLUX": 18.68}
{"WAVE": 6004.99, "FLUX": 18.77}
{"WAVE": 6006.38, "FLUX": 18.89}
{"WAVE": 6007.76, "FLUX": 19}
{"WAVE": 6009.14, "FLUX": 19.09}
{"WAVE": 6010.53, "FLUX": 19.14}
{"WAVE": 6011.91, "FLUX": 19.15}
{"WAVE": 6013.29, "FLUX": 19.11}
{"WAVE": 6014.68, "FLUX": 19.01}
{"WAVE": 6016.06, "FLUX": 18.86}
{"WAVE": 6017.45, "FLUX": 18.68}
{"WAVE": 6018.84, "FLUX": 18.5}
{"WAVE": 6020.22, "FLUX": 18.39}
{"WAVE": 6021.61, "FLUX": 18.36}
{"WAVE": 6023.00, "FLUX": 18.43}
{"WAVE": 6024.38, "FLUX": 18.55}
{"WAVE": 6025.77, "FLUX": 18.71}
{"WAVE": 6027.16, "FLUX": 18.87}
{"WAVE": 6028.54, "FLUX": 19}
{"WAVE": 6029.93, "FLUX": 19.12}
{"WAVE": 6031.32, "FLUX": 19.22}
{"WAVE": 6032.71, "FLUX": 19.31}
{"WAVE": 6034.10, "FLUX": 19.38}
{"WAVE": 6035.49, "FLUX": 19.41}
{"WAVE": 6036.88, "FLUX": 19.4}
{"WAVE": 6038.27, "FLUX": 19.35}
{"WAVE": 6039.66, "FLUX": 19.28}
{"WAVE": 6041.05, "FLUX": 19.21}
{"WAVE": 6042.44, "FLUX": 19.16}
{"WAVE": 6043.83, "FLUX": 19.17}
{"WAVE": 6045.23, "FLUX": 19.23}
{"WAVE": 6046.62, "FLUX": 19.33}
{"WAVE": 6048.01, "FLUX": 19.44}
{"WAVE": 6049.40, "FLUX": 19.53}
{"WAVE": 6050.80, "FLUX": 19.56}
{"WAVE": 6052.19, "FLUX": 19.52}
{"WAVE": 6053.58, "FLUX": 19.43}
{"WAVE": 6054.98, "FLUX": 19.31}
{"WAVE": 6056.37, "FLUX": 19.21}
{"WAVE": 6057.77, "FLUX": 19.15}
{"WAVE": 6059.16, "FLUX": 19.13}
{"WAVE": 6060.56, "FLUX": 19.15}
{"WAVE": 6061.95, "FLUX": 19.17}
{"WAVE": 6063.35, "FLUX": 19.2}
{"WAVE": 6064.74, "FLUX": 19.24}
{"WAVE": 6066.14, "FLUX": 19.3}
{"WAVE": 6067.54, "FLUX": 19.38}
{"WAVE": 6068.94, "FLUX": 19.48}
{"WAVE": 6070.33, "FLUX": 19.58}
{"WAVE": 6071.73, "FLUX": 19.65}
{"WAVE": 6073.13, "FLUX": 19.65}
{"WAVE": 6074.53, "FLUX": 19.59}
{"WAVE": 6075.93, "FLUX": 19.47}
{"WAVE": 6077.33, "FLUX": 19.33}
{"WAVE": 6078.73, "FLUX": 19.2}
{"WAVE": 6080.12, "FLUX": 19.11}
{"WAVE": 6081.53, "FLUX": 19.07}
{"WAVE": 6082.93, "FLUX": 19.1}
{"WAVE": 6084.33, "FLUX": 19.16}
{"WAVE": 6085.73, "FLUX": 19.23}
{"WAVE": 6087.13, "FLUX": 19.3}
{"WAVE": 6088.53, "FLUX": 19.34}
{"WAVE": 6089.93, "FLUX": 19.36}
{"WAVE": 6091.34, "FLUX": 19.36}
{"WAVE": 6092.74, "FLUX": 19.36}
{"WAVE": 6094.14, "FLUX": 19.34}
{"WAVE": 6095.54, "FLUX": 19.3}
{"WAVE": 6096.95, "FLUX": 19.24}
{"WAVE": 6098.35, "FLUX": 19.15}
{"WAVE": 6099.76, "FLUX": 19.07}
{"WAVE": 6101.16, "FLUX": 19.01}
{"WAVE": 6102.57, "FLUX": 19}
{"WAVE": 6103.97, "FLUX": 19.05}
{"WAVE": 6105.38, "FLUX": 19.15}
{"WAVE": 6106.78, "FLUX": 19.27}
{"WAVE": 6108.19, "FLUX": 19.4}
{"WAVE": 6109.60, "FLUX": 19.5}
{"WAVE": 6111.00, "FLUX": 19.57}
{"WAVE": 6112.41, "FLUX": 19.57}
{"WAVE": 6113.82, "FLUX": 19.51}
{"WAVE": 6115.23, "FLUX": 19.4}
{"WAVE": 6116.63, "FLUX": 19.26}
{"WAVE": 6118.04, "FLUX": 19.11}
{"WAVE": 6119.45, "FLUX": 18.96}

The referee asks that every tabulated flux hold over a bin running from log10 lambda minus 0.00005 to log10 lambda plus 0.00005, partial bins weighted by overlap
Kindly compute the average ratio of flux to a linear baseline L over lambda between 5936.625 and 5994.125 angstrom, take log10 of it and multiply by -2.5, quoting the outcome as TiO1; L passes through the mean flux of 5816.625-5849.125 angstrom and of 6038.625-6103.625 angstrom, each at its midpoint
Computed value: 0.03 mag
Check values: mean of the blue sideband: 20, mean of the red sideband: 19.3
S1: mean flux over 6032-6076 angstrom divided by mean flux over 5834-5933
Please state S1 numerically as 1.02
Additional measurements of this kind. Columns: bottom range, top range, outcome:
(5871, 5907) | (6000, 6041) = 1.04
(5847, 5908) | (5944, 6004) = 1.03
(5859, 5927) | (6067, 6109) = 1.03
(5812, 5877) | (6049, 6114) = 0.99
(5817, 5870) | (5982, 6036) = 0.96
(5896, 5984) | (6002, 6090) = 1.00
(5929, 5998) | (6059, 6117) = 1.01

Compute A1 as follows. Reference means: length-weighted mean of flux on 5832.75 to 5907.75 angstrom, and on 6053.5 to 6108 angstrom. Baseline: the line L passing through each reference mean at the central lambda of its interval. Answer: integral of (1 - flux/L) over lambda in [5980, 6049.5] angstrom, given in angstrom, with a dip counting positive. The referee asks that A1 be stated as 0.5 angstrom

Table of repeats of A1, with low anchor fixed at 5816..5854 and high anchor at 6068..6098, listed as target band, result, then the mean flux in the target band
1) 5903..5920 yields 0.51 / 19.1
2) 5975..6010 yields 1.06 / 18.9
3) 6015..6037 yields 0.67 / 18.9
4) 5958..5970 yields 0.19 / 19.3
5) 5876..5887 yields 0.62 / 18.7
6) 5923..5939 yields 0.13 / 19.5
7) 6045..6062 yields 0.07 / 19.3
